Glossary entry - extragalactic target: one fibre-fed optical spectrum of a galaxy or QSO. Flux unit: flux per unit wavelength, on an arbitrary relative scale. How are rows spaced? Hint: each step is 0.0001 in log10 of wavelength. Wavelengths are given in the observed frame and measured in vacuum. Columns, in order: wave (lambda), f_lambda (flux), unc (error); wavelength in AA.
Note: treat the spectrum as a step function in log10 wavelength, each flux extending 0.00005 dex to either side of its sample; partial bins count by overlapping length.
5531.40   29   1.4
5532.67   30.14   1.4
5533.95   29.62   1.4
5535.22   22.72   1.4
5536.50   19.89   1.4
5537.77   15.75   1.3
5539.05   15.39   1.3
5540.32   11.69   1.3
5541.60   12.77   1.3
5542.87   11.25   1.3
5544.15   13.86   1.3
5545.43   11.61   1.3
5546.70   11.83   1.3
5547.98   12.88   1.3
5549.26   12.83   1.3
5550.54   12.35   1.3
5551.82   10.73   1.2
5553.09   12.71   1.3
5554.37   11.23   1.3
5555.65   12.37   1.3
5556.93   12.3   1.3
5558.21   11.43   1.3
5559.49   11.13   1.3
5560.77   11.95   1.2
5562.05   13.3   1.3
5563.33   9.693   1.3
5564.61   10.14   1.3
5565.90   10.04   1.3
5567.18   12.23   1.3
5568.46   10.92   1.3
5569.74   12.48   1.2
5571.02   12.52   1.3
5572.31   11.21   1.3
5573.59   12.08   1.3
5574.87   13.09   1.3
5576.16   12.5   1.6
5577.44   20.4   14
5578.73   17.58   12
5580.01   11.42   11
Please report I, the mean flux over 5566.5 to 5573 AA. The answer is 11.9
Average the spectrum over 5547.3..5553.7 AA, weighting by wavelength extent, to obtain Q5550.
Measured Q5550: 12.3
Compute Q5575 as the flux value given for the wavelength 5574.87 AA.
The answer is 13.09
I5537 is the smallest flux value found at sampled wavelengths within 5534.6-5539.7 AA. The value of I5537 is 15.39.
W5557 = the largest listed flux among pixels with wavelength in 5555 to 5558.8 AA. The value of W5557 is 12.37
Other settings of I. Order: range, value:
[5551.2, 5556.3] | 11.8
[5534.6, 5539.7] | 18.4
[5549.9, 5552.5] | 11.6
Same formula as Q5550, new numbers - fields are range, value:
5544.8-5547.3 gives 11.8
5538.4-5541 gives 13.5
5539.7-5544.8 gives 12.4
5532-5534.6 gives 29.8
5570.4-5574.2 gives 11.9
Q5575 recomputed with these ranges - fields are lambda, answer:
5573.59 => 12.08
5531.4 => 29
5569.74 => 12.48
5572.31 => 11.21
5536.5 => 19.89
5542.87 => 11.25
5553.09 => 12.71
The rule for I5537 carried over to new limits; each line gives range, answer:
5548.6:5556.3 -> 10.73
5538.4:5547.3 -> 11.25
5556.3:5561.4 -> 11.13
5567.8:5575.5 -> 10.92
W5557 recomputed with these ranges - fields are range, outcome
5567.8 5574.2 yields 12.52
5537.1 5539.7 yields 15.75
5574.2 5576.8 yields 13.09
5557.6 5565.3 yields 13.3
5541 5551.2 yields 13.86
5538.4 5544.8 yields 15.39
